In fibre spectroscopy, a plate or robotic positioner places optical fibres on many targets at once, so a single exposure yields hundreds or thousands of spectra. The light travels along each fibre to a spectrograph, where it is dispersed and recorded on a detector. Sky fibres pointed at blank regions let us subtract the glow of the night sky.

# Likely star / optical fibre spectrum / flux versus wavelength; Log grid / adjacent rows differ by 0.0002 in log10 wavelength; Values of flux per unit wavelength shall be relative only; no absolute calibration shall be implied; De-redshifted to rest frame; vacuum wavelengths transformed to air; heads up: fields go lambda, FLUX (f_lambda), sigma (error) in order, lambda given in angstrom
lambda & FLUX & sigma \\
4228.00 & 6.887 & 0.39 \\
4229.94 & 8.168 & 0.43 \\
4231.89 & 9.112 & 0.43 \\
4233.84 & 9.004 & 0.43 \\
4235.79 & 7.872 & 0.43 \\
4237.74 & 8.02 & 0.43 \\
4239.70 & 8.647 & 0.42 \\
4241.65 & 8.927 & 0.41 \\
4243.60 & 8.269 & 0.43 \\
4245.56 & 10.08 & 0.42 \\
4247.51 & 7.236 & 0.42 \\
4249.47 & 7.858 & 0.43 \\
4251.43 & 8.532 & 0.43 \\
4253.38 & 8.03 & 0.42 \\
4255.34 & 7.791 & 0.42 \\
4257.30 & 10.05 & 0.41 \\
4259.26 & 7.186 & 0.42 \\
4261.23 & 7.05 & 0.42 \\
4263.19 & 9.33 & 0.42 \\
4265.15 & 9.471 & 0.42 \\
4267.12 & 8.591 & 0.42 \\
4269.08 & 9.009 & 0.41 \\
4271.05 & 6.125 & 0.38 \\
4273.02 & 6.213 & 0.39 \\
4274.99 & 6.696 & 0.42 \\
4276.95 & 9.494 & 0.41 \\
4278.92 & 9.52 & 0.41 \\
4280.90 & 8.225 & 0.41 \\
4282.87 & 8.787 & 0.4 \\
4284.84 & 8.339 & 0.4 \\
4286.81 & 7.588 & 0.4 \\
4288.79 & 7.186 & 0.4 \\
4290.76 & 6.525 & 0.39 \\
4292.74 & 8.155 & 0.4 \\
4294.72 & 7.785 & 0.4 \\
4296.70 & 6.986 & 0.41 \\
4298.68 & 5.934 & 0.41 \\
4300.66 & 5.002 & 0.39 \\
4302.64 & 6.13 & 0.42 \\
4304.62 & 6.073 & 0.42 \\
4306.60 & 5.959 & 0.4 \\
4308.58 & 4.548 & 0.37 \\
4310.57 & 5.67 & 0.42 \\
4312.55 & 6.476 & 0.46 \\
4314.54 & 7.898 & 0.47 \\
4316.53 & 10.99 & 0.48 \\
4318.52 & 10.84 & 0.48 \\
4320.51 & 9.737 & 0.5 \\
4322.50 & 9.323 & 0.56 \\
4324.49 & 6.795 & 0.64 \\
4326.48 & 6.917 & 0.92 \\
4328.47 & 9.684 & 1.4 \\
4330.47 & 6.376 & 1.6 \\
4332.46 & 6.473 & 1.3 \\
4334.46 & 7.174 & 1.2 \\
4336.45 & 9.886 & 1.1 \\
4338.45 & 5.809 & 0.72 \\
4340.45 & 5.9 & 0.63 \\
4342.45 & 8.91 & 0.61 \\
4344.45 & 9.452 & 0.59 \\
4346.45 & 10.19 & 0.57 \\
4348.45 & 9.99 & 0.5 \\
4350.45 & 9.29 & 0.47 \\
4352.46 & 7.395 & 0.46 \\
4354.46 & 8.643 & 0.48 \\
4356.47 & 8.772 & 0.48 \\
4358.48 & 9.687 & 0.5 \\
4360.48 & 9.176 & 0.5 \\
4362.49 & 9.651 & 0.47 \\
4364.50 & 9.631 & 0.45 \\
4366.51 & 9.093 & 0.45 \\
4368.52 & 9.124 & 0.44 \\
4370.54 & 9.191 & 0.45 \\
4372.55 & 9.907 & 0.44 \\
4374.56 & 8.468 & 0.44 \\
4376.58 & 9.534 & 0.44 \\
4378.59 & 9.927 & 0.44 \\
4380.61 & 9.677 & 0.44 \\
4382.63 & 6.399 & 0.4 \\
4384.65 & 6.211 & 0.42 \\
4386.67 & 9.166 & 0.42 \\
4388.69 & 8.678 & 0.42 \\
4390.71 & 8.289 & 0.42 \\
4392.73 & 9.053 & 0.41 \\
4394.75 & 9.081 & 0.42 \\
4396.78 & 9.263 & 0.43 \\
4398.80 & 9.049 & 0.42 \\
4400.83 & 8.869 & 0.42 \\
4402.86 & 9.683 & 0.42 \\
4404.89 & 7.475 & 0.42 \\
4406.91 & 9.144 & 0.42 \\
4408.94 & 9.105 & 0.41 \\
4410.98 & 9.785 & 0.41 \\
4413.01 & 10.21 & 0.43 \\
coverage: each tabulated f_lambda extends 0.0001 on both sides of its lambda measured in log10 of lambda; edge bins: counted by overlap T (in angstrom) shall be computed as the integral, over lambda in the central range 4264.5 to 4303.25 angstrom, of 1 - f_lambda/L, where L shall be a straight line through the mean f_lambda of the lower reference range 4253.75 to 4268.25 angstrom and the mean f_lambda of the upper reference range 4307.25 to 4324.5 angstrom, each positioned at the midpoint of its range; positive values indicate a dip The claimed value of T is 3.39 angstrom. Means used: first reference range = 8.48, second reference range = 8.06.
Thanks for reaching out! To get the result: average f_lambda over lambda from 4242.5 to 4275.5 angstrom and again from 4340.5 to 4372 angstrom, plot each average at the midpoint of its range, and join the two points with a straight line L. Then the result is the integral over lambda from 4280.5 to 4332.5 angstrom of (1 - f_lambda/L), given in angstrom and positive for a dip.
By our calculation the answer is 7.1 angstrom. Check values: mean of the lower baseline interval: 8.11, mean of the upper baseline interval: 9.12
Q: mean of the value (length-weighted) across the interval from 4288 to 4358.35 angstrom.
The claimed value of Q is 7.71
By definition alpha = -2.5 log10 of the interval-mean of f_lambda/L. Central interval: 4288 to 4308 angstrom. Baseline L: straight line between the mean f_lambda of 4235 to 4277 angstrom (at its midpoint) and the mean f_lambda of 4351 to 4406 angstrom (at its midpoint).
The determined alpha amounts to 0.275 mag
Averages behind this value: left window 8.18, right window 8.86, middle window 6.53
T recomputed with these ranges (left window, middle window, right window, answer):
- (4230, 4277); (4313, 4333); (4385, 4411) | 0.1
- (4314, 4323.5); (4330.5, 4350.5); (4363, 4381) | 3.1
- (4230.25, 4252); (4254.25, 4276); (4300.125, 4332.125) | 0.5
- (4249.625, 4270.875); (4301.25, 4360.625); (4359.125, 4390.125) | 5.1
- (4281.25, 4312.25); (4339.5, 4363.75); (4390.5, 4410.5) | -3.1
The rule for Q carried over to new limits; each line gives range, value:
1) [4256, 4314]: 7.39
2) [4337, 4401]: 8.8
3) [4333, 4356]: 8.39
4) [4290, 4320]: 7.05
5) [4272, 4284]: 8.15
